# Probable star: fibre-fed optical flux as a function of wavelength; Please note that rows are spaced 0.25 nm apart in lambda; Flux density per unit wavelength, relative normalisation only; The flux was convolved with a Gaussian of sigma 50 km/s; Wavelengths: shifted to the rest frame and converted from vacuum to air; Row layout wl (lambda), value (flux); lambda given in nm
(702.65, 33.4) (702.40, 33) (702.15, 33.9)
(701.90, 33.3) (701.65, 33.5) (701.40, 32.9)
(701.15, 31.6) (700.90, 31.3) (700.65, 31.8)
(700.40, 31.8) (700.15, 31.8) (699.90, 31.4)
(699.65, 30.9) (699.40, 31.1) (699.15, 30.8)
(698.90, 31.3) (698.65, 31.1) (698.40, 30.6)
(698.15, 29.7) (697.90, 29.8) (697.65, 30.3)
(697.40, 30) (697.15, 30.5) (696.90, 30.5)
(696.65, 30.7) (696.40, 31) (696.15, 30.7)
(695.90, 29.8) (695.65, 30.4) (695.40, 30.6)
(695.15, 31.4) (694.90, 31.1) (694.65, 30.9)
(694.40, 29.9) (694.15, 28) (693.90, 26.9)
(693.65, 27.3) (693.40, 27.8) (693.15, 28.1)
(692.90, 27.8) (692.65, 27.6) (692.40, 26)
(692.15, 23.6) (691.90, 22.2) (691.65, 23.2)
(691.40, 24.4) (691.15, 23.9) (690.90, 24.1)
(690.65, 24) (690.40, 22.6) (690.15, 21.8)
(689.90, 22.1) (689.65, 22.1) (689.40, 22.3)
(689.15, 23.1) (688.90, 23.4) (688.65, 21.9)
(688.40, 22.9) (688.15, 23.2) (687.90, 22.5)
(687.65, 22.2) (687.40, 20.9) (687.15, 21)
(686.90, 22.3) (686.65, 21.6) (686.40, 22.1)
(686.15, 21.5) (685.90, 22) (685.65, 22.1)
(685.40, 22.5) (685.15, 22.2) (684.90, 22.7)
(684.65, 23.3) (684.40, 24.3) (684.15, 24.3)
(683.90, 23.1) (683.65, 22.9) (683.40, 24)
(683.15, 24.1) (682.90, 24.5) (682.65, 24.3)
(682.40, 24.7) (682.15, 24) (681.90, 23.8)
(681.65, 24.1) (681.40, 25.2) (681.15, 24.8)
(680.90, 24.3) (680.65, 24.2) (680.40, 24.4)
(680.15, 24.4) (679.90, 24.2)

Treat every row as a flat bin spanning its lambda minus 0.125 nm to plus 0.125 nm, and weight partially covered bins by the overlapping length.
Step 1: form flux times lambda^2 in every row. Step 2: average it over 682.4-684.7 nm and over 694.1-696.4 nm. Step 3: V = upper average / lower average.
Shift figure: 1.32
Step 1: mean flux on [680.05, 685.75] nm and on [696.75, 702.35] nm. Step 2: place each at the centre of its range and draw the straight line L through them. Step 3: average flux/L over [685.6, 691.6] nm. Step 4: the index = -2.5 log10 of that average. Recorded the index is 0.17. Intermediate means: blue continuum 23.8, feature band 22.5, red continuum 31.4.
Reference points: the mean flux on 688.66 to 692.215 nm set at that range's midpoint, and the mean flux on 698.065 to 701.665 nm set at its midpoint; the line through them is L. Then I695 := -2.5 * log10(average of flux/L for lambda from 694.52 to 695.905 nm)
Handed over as -0.13 mag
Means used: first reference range 23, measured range 30.8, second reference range 31.4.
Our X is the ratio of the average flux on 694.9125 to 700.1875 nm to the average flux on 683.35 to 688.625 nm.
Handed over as 1.36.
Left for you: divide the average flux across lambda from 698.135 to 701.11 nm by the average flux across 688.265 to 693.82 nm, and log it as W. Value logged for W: 1.3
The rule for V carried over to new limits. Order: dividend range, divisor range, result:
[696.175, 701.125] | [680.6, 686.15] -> 1.37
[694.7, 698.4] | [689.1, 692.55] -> 1.33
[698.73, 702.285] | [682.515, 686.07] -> 1.44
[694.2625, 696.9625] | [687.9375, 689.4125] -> 1.37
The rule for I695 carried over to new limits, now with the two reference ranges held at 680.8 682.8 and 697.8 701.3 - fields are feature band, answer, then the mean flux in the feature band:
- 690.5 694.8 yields 0.091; 26.2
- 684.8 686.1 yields 0.160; 22.2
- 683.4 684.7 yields 0.072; 23.6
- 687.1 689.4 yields 0.197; 22.4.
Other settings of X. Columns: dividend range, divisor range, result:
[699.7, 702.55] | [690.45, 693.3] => 1.30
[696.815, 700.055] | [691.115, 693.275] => 1.21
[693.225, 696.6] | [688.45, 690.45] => 1.32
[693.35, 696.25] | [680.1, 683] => 1.21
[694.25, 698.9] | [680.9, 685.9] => 1.29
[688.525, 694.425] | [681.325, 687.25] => 1.06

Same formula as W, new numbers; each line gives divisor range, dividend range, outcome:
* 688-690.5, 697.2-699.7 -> 1.36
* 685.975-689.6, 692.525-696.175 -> 1.31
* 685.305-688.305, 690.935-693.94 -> 1.17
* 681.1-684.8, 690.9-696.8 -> 1.16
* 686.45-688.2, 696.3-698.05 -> 1.39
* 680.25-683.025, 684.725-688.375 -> 0.91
